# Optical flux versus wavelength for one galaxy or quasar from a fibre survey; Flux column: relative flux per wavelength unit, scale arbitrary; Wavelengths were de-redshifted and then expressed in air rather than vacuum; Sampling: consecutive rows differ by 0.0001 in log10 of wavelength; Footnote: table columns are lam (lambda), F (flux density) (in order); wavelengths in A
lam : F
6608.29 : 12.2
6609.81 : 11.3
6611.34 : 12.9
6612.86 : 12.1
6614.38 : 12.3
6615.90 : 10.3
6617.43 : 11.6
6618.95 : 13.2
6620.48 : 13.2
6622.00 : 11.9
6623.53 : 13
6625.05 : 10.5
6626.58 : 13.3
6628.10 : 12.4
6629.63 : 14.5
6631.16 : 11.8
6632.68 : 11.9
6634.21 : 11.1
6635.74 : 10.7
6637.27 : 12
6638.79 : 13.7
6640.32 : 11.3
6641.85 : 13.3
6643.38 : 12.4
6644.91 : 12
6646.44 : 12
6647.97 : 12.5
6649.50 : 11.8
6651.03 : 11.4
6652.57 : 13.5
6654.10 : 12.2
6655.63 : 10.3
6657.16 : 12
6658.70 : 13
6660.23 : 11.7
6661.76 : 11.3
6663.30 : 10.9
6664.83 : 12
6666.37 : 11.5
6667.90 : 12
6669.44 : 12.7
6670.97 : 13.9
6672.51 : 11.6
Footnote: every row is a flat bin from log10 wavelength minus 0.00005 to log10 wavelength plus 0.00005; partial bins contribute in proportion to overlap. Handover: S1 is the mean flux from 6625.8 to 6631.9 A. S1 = 13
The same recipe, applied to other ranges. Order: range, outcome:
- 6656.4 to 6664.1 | 11.8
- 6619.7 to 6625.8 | 12.2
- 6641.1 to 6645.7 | 12.6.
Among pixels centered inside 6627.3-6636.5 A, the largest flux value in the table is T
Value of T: 14.5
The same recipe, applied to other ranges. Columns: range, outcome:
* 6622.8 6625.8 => 13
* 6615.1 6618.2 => 11.6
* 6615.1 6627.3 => 13.3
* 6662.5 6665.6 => 12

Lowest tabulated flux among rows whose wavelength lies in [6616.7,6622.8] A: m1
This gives 11.6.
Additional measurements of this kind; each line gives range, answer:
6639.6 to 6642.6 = 11.3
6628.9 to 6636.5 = 10.7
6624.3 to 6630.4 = 10.5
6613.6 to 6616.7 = 10.3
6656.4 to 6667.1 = 10.9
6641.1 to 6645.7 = 12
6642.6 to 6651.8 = 11.4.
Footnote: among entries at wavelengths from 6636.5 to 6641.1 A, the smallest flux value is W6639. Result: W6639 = 11.3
